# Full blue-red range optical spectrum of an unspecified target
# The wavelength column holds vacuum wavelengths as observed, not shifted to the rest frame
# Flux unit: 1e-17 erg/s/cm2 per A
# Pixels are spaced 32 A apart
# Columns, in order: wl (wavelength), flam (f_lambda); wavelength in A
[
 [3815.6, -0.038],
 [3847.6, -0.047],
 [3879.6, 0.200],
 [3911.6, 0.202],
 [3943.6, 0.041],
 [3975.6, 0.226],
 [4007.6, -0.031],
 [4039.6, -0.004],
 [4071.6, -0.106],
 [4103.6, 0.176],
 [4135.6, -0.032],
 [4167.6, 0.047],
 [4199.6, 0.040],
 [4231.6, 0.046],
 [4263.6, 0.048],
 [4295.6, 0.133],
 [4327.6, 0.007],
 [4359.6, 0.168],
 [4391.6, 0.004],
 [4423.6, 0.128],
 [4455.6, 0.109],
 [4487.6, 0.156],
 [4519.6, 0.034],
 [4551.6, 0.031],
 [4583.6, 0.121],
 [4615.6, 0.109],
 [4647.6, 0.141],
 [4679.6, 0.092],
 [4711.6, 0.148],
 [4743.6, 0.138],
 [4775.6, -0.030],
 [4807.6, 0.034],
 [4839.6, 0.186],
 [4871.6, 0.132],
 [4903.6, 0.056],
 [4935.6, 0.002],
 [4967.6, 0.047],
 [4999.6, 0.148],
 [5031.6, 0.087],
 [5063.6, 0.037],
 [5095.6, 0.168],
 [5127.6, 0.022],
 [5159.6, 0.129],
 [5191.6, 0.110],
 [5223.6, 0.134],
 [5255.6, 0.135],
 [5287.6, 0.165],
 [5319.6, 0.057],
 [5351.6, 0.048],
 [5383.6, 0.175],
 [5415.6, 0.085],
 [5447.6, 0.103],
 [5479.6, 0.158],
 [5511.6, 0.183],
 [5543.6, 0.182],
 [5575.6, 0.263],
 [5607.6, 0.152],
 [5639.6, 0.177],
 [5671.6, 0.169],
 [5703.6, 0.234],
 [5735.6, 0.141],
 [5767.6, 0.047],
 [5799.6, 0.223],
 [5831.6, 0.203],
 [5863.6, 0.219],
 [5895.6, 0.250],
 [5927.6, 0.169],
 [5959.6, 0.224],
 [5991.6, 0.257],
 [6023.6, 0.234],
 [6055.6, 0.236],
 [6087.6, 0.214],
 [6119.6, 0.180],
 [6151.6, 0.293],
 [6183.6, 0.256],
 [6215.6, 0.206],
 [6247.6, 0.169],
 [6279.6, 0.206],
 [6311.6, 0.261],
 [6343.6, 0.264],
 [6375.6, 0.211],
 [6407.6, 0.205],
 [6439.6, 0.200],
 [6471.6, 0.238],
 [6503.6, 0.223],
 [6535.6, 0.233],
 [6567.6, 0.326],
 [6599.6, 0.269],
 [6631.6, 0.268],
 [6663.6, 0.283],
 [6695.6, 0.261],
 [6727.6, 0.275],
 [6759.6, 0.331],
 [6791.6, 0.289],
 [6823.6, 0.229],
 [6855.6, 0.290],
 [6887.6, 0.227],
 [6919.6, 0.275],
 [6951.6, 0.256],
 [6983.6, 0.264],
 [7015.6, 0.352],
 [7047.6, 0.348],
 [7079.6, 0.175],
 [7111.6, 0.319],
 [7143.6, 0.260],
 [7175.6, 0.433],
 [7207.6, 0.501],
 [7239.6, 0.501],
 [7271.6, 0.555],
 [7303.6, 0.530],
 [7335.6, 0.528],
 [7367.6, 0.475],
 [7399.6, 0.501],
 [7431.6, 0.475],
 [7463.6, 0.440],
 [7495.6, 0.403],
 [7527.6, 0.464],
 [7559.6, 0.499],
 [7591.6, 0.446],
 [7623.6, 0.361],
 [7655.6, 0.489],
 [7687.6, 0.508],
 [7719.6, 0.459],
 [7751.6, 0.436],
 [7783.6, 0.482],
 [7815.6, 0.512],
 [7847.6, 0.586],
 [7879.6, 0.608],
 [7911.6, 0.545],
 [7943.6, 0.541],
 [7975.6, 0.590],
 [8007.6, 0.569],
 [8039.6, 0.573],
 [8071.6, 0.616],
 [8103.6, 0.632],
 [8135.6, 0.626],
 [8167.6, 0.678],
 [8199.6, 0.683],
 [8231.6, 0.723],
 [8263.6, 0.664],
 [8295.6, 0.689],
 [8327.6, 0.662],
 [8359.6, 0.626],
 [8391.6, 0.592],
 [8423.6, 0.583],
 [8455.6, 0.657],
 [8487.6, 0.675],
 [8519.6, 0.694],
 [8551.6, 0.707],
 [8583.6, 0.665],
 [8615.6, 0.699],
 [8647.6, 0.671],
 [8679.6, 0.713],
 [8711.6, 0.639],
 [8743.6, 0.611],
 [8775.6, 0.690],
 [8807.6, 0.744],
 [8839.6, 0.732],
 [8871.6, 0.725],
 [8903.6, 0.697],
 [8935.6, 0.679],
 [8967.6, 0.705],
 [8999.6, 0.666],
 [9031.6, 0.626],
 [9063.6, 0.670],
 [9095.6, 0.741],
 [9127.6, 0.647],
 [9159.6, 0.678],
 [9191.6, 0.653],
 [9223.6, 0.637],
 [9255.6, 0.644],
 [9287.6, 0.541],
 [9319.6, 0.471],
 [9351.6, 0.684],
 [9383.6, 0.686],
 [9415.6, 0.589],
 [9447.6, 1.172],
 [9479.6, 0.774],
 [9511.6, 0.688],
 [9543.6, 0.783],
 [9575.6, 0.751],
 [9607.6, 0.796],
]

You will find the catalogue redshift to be 0.80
